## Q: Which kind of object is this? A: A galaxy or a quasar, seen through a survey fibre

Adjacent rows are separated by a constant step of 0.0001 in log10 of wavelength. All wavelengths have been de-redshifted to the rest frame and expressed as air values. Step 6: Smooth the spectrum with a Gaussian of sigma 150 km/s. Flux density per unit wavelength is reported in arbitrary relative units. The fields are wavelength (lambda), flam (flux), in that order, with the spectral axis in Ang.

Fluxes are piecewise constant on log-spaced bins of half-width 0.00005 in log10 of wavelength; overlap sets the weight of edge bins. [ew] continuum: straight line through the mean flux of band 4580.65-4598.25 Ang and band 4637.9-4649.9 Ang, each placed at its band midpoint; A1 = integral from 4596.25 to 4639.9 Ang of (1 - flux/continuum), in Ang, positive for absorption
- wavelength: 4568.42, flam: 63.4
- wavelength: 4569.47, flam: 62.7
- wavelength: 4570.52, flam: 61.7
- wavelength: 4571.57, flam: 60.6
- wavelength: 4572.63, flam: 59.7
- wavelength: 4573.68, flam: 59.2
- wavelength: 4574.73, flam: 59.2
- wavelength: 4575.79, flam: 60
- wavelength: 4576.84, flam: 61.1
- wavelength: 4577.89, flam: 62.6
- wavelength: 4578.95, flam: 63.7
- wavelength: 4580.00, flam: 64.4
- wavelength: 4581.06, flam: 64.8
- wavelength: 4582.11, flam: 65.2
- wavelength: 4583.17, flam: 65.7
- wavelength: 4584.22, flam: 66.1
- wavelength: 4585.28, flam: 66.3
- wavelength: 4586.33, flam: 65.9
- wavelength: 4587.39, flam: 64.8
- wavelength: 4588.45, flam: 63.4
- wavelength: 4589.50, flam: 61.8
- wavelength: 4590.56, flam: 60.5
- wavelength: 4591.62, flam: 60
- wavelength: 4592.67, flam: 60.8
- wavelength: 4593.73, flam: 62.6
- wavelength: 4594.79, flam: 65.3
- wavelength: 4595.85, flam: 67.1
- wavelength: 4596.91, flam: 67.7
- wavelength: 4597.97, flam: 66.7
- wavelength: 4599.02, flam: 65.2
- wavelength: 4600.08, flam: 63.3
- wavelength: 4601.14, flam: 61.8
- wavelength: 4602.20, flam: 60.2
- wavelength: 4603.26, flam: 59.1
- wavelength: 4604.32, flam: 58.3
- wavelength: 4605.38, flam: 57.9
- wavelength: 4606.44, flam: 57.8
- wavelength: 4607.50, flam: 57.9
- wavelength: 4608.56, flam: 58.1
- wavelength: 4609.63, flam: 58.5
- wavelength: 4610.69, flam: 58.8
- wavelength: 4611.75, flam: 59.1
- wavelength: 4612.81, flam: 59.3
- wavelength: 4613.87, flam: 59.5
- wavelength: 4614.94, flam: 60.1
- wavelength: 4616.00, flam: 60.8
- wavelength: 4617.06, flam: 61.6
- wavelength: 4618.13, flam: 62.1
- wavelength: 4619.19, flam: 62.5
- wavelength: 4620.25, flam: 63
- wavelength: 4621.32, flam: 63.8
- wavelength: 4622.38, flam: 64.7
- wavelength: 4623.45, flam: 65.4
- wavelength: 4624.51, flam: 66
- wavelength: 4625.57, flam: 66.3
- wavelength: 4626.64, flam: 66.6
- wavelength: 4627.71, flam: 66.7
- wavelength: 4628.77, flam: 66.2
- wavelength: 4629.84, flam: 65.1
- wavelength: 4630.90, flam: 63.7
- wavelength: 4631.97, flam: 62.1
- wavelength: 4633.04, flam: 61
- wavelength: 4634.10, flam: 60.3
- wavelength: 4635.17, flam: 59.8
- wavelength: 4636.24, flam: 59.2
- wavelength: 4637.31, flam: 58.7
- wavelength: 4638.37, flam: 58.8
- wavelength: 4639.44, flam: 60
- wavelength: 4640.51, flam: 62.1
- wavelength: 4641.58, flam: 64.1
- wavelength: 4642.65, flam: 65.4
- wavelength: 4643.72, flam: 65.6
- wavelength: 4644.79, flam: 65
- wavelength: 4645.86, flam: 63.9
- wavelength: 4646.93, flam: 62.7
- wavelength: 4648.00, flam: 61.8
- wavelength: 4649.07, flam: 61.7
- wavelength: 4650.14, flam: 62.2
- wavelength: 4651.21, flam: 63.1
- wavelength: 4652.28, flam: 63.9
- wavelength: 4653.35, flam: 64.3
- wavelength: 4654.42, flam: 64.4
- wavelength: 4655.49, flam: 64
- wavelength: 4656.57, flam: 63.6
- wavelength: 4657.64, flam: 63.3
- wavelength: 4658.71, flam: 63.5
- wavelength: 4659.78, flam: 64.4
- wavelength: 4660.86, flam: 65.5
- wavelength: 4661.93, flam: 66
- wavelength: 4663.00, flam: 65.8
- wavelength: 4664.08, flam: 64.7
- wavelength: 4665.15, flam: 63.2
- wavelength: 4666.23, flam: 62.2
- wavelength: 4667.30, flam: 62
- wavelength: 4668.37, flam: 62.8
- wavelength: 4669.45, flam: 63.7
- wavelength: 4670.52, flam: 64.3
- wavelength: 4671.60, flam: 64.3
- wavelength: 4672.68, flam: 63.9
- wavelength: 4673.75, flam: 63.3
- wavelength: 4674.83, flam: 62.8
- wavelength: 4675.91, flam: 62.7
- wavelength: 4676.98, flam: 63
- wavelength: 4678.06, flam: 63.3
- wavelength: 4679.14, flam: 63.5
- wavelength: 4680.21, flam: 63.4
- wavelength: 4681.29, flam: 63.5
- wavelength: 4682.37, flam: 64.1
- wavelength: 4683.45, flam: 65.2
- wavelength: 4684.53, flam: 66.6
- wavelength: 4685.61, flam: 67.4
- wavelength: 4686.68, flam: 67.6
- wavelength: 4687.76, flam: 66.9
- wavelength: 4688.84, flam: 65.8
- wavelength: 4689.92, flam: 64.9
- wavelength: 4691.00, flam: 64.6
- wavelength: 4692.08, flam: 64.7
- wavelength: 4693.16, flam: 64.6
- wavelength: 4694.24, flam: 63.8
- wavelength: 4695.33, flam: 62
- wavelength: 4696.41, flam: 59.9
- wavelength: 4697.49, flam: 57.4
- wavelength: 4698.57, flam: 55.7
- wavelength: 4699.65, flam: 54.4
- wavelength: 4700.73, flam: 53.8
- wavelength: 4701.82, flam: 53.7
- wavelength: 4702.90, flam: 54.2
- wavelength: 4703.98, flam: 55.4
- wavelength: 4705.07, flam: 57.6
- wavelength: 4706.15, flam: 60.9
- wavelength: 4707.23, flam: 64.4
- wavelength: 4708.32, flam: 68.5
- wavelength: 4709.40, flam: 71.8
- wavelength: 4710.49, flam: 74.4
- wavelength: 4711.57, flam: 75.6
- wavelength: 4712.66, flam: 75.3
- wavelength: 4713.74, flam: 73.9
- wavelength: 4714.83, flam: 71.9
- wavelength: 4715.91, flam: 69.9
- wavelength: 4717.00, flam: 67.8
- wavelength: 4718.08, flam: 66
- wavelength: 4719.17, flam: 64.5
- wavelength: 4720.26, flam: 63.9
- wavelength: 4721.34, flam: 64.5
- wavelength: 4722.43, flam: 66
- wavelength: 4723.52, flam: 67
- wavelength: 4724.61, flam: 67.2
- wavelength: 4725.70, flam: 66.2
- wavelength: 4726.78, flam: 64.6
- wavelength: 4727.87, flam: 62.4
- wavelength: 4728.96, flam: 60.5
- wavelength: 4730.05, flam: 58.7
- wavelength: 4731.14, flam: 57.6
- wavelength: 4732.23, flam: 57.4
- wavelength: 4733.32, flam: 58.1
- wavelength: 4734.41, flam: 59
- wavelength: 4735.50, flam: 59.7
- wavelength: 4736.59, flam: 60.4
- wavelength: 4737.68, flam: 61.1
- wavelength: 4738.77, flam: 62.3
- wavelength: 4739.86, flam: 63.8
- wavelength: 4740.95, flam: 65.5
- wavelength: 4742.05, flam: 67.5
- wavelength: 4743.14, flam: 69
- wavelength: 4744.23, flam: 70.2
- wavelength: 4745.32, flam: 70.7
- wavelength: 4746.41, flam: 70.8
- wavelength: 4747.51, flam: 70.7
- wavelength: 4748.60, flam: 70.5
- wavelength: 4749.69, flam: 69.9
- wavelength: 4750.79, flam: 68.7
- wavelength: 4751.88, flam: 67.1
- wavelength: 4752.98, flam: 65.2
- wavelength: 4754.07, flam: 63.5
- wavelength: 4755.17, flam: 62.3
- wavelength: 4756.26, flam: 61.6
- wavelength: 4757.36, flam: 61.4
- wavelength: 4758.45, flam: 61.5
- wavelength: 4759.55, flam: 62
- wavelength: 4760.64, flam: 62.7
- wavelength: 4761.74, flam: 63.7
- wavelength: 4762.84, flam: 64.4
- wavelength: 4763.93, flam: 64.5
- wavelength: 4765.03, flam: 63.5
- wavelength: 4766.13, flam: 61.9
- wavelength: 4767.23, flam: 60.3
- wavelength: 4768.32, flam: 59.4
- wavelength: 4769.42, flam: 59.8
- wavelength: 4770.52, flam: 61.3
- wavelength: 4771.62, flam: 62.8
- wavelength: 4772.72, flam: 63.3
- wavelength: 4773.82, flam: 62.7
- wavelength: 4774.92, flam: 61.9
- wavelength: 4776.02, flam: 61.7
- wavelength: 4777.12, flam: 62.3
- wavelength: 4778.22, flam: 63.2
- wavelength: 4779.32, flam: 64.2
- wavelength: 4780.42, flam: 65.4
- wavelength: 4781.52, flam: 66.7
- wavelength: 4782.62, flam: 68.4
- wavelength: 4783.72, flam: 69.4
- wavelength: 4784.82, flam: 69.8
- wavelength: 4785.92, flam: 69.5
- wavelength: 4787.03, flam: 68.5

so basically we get 1.2 Ang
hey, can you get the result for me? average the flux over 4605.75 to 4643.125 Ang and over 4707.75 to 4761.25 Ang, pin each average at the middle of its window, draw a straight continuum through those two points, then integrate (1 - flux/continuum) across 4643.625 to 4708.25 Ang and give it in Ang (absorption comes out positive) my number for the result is 0.8 Ang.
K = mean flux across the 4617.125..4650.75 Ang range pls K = 63.1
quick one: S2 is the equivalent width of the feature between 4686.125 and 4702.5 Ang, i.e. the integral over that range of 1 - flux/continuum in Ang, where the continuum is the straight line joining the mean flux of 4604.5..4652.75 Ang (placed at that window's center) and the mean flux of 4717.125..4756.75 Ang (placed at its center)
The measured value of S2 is 0.6 Ang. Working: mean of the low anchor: 62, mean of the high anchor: 64.6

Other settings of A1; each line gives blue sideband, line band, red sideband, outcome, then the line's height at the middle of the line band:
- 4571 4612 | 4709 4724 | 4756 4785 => -1.6 Ang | 62.9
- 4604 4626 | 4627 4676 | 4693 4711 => -1.9 Ang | 60.9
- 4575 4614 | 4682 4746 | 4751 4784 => -1.1 Ang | 62.9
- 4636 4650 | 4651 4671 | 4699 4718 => -0.3 Ang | 63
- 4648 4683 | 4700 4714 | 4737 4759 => 0.1 Ang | 64.9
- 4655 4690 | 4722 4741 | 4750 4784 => 0.5 Ang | 63.7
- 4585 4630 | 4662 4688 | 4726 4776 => -0.5 Ang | 62.9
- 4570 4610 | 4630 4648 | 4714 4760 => 0.3 Ang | 63.1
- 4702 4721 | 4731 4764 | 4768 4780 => -0.2 Ang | 64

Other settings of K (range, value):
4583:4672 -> 62.8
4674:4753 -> 64.4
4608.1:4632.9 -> 62.6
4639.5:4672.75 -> 63.7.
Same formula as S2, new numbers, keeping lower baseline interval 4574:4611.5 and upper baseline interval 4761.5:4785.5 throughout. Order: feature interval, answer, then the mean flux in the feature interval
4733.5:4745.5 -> -0.1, 64.1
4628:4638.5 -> 0.2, 61.8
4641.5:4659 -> -0.3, 63.7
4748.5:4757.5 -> -0.3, 65.5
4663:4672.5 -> -0.1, 63.5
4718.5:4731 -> -0.1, 63.9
